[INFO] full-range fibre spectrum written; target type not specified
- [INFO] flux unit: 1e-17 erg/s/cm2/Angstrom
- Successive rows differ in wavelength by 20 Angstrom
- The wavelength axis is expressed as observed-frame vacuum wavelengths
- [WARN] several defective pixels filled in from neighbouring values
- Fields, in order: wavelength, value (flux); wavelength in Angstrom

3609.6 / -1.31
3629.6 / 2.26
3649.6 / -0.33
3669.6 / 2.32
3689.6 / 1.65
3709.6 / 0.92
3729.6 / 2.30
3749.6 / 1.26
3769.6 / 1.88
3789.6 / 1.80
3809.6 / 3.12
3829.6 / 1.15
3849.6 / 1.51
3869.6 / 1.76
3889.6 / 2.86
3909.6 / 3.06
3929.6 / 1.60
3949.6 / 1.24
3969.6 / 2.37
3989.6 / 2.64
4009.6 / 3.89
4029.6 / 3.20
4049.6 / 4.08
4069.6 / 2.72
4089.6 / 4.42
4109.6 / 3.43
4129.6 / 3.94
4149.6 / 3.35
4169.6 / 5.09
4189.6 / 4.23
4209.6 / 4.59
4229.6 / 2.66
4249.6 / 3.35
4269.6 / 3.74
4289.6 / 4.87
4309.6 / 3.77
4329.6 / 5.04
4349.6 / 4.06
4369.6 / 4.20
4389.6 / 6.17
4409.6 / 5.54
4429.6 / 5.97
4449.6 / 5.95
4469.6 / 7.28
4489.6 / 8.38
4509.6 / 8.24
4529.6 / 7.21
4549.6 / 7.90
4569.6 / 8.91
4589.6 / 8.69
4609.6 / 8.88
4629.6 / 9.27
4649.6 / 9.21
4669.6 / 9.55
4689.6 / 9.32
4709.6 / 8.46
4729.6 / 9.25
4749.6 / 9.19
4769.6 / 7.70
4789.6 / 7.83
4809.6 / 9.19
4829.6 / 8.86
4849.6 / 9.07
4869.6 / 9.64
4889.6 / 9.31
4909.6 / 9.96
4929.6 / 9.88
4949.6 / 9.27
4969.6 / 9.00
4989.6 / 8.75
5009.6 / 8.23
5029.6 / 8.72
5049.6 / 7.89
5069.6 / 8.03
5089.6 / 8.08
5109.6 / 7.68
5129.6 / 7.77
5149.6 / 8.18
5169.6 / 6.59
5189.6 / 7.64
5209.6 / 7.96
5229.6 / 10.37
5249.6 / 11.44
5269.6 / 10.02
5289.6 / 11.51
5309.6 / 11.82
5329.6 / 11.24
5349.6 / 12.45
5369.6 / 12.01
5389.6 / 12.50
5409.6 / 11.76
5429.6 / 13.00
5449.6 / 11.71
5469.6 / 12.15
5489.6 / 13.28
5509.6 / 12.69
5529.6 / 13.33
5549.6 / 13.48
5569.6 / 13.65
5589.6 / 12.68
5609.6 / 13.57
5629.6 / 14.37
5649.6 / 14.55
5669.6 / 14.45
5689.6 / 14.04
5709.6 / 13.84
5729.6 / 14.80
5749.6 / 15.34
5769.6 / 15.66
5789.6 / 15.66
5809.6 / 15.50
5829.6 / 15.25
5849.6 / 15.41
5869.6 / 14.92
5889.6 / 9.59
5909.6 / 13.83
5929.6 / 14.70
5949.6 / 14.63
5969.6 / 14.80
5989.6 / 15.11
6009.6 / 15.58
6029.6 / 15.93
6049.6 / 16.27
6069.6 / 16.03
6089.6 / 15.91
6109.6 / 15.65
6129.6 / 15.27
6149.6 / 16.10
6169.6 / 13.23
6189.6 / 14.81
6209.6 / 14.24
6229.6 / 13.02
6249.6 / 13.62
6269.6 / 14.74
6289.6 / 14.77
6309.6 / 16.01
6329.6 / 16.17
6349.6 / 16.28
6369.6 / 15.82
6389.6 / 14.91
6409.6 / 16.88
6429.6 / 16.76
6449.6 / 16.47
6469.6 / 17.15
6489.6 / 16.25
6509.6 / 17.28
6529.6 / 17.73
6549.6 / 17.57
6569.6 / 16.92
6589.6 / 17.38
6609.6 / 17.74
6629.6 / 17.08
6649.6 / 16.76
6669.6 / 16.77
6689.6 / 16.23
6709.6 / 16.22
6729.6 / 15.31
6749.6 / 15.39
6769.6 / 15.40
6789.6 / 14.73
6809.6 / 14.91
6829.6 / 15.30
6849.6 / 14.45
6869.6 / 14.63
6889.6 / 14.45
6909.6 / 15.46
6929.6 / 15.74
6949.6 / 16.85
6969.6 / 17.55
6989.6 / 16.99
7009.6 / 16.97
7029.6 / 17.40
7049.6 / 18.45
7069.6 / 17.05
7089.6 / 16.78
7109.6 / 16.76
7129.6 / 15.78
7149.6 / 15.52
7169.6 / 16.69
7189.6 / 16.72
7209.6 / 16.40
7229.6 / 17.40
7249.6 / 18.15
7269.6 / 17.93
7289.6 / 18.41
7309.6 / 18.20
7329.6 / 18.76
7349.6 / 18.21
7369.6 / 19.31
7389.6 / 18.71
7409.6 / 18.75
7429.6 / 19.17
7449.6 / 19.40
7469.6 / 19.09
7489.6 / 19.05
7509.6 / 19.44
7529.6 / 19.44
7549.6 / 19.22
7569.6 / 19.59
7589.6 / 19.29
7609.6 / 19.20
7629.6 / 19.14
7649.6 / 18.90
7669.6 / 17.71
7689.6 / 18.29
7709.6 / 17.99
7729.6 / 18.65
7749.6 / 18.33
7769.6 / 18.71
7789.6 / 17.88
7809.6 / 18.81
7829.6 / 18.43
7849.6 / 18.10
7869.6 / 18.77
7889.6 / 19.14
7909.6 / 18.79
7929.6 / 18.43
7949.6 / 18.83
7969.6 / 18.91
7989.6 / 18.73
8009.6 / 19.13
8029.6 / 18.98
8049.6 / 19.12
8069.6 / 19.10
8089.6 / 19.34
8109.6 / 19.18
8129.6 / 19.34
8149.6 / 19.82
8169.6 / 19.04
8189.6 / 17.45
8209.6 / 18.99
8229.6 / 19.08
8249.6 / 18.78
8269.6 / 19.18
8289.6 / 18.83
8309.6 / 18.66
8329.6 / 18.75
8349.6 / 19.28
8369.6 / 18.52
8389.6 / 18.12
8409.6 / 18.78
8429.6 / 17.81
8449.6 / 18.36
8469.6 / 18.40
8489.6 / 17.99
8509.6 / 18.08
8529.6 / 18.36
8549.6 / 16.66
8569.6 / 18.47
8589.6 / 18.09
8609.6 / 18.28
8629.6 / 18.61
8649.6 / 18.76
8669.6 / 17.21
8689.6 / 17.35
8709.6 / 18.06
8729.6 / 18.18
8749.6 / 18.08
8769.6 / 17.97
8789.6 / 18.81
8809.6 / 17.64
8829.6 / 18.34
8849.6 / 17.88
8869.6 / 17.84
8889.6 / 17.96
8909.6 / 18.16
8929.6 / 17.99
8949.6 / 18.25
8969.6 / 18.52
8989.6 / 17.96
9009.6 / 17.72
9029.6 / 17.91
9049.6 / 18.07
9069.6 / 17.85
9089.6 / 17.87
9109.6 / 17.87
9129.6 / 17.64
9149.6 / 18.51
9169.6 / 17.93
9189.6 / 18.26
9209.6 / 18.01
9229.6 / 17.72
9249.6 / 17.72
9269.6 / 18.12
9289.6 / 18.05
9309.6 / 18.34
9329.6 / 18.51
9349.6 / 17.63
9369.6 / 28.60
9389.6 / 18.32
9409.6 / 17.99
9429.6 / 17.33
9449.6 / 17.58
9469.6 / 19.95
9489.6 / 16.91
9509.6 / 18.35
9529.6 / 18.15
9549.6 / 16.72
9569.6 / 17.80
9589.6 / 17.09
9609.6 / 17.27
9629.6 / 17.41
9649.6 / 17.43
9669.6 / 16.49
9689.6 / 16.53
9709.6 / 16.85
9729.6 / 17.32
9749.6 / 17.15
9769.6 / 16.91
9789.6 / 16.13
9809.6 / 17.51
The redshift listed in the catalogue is 0.000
